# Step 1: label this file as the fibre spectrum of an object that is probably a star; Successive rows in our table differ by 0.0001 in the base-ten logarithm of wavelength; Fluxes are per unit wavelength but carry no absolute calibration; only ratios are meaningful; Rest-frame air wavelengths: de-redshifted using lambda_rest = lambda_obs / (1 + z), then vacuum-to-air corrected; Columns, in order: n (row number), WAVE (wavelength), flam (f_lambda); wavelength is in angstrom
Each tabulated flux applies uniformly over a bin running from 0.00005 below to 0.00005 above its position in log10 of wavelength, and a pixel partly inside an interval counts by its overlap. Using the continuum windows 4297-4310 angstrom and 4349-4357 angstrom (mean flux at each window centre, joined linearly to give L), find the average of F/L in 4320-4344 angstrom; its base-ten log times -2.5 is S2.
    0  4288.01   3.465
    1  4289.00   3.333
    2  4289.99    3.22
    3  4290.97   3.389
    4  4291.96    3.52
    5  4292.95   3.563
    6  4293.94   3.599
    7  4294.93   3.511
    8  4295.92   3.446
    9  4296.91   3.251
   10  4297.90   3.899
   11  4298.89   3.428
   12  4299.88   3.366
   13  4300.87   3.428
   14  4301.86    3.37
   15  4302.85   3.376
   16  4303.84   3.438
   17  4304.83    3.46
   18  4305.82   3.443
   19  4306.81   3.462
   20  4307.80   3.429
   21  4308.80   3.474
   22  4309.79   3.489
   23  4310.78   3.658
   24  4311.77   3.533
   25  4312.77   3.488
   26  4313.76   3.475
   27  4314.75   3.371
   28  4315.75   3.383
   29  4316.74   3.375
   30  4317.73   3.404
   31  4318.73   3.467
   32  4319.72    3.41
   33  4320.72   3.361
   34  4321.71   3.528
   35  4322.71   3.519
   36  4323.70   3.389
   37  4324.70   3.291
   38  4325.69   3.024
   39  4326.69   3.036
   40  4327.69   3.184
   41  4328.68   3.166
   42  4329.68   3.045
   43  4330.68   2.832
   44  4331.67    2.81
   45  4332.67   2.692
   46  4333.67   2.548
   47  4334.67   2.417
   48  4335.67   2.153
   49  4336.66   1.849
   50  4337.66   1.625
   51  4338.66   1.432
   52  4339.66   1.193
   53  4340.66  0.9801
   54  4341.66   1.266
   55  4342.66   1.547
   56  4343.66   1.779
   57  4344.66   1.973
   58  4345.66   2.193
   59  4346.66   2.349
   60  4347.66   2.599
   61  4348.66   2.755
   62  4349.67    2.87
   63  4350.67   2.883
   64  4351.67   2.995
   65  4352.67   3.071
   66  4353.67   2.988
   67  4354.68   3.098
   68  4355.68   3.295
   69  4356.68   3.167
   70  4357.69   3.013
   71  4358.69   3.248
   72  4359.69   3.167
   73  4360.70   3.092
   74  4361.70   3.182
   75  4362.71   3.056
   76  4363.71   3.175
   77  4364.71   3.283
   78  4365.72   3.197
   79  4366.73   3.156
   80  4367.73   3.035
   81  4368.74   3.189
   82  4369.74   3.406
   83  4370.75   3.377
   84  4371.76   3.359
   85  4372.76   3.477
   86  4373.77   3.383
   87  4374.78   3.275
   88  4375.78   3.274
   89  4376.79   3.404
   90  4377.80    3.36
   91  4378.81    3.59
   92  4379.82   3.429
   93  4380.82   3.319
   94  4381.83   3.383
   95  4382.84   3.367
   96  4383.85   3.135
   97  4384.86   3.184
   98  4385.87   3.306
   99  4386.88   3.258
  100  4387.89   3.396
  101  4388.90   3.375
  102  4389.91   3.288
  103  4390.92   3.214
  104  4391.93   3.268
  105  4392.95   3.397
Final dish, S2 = 0.280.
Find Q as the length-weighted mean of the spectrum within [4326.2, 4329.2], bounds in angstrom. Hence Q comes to 3.13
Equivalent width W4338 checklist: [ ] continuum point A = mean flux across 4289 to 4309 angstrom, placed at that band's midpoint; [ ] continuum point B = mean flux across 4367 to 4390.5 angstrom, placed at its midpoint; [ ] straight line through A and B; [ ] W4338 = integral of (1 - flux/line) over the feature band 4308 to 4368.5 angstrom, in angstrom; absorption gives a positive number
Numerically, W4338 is 9.3 angstrom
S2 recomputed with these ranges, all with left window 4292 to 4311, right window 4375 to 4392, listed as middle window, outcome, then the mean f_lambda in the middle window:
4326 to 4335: 0.19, 2.87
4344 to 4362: 0.18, 2.87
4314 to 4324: 0.01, 3.42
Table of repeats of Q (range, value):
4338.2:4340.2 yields 1.3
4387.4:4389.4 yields 3.39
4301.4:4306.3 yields 3.42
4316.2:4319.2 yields 3.42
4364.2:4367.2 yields 3.21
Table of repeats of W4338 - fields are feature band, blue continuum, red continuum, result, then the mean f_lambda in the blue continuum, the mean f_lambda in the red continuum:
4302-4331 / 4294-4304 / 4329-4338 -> -4.1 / 3.46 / 2.47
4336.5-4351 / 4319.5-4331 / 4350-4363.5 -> 5.5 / 3.23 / 3.1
